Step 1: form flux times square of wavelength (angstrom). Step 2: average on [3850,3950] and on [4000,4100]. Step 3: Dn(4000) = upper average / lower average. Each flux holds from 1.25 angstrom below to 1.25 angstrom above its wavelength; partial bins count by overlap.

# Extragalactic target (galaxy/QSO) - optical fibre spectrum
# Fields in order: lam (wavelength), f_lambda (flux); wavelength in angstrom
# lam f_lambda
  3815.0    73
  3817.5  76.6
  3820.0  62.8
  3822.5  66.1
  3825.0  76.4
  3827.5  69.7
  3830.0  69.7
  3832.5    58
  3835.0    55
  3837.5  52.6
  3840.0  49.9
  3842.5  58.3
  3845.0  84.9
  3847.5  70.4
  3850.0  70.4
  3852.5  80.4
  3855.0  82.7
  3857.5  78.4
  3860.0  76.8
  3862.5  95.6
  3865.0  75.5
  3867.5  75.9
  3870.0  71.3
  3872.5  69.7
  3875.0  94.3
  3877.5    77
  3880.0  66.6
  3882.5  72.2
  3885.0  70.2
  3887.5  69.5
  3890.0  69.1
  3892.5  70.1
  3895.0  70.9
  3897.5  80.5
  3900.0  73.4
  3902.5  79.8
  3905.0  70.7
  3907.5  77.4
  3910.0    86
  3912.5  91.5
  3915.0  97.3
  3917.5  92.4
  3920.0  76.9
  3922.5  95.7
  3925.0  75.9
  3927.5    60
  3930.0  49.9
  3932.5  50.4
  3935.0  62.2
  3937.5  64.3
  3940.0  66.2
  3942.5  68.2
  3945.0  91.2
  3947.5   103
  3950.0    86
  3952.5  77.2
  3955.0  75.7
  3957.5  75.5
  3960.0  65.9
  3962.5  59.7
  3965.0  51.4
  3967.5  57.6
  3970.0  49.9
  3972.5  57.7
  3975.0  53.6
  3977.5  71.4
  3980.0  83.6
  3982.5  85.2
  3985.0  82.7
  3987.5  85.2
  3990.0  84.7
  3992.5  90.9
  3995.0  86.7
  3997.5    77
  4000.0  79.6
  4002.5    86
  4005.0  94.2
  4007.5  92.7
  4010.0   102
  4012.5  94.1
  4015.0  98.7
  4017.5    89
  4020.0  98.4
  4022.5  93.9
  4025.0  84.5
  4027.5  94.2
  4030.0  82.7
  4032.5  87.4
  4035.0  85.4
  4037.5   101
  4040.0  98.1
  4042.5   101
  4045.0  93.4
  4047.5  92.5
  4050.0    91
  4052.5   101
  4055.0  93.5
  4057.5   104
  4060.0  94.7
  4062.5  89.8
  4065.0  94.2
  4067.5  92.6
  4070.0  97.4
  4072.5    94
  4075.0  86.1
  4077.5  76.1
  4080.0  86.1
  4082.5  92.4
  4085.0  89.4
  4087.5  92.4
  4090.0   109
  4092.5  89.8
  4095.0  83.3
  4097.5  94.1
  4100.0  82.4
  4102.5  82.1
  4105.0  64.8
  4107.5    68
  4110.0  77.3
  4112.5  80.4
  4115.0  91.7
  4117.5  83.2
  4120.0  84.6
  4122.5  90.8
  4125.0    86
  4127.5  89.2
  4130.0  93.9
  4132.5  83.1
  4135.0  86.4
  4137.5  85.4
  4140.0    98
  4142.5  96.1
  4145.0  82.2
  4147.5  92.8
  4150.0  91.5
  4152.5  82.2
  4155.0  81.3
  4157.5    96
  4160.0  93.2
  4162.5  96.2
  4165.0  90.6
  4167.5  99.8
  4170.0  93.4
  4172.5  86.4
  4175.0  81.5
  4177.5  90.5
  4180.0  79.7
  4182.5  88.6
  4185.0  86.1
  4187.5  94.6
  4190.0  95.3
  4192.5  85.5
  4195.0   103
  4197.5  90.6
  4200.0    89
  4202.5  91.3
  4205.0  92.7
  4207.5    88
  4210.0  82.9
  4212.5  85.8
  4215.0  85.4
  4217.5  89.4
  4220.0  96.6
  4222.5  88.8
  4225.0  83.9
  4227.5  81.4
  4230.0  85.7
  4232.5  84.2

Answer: 1.31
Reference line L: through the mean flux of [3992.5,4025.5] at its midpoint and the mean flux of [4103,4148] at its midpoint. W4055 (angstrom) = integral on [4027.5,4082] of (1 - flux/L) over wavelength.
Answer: -2.5 angstrom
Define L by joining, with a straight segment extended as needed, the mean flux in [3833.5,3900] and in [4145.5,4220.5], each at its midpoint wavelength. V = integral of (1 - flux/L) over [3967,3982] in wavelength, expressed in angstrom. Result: 2.8 angstrom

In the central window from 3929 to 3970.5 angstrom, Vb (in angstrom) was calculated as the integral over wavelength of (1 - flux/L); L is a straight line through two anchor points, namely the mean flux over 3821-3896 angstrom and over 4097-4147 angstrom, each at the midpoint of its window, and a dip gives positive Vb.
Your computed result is 4.3 angstrom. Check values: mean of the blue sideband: 71.6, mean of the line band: 68.3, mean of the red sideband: 85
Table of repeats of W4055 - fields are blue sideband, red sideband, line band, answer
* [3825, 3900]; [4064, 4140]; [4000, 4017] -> -2.53 angstrom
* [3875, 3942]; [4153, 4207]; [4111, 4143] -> -0.27 angstrom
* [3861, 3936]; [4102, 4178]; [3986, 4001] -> -0.74 angstrom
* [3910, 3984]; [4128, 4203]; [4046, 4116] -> -4.84 angstrom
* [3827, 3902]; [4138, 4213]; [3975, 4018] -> -3.49 angstrom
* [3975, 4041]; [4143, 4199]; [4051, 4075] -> -1.72 angstrom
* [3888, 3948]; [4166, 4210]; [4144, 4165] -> -0.29 angstrom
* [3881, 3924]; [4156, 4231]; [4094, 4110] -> 1.37 angstrom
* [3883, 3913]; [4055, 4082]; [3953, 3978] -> 6.02 angstrom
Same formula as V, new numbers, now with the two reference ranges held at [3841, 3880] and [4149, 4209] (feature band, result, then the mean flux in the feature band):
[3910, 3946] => 2.25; 74.7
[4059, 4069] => -0.87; 92.9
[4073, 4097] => -0.94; 89.7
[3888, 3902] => 0.96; 73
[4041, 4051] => -1.18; 94.7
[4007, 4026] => -2.48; 94.3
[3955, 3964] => 1.47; 67.8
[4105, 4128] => 1.42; 82.3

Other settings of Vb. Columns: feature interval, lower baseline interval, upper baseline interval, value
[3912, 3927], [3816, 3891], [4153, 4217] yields -2.30 angstrom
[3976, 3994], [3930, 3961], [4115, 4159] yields -1.62 angstrom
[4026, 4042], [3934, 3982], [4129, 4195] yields -3.01 angstrom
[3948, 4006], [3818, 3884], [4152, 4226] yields 2.56 angstrom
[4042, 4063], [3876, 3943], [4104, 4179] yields -3.49 angstrom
